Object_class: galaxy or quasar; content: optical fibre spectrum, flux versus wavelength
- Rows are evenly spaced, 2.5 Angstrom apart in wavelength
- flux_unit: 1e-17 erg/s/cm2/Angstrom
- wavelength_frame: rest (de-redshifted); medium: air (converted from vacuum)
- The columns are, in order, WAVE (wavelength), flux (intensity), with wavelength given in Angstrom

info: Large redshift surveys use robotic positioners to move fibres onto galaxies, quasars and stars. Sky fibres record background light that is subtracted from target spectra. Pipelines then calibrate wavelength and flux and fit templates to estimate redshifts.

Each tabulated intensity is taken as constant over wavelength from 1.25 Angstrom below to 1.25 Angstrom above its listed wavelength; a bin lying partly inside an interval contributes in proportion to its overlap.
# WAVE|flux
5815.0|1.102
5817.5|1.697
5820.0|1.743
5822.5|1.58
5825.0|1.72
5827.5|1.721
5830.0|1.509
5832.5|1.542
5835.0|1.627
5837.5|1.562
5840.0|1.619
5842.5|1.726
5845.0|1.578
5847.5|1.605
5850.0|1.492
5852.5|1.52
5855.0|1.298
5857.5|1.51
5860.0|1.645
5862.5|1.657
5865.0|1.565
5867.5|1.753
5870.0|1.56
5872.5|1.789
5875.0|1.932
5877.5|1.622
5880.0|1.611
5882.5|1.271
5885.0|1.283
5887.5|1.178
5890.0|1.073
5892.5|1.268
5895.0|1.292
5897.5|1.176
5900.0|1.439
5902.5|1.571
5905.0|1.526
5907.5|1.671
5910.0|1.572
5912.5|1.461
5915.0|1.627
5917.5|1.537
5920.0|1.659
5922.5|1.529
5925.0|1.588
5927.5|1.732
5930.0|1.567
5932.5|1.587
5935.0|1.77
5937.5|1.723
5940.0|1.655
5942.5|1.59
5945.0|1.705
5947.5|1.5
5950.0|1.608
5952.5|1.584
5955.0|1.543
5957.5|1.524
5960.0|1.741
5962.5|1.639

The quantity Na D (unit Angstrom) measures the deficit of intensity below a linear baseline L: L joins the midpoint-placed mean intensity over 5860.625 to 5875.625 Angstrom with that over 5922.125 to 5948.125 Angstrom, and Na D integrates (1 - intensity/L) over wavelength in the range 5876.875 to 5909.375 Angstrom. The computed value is 5.7 Angstrom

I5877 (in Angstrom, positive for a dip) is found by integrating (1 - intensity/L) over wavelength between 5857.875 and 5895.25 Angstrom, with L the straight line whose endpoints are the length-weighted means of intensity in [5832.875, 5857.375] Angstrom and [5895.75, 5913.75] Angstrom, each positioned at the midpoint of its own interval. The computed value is 0.3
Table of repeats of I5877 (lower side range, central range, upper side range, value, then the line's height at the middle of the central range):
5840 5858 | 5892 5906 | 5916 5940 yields 1.9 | 1.6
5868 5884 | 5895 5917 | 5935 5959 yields 1.8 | 1.62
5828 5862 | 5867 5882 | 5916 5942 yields -0.9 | 1.59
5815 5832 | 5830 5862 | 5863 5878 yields 1.9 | 1.66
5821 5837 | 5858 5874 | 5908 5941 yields -0.4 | 1.62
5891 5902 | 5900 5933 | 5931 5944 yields -2.3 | 1.48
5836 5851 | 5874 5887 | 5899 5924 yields 0.5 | 1.58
